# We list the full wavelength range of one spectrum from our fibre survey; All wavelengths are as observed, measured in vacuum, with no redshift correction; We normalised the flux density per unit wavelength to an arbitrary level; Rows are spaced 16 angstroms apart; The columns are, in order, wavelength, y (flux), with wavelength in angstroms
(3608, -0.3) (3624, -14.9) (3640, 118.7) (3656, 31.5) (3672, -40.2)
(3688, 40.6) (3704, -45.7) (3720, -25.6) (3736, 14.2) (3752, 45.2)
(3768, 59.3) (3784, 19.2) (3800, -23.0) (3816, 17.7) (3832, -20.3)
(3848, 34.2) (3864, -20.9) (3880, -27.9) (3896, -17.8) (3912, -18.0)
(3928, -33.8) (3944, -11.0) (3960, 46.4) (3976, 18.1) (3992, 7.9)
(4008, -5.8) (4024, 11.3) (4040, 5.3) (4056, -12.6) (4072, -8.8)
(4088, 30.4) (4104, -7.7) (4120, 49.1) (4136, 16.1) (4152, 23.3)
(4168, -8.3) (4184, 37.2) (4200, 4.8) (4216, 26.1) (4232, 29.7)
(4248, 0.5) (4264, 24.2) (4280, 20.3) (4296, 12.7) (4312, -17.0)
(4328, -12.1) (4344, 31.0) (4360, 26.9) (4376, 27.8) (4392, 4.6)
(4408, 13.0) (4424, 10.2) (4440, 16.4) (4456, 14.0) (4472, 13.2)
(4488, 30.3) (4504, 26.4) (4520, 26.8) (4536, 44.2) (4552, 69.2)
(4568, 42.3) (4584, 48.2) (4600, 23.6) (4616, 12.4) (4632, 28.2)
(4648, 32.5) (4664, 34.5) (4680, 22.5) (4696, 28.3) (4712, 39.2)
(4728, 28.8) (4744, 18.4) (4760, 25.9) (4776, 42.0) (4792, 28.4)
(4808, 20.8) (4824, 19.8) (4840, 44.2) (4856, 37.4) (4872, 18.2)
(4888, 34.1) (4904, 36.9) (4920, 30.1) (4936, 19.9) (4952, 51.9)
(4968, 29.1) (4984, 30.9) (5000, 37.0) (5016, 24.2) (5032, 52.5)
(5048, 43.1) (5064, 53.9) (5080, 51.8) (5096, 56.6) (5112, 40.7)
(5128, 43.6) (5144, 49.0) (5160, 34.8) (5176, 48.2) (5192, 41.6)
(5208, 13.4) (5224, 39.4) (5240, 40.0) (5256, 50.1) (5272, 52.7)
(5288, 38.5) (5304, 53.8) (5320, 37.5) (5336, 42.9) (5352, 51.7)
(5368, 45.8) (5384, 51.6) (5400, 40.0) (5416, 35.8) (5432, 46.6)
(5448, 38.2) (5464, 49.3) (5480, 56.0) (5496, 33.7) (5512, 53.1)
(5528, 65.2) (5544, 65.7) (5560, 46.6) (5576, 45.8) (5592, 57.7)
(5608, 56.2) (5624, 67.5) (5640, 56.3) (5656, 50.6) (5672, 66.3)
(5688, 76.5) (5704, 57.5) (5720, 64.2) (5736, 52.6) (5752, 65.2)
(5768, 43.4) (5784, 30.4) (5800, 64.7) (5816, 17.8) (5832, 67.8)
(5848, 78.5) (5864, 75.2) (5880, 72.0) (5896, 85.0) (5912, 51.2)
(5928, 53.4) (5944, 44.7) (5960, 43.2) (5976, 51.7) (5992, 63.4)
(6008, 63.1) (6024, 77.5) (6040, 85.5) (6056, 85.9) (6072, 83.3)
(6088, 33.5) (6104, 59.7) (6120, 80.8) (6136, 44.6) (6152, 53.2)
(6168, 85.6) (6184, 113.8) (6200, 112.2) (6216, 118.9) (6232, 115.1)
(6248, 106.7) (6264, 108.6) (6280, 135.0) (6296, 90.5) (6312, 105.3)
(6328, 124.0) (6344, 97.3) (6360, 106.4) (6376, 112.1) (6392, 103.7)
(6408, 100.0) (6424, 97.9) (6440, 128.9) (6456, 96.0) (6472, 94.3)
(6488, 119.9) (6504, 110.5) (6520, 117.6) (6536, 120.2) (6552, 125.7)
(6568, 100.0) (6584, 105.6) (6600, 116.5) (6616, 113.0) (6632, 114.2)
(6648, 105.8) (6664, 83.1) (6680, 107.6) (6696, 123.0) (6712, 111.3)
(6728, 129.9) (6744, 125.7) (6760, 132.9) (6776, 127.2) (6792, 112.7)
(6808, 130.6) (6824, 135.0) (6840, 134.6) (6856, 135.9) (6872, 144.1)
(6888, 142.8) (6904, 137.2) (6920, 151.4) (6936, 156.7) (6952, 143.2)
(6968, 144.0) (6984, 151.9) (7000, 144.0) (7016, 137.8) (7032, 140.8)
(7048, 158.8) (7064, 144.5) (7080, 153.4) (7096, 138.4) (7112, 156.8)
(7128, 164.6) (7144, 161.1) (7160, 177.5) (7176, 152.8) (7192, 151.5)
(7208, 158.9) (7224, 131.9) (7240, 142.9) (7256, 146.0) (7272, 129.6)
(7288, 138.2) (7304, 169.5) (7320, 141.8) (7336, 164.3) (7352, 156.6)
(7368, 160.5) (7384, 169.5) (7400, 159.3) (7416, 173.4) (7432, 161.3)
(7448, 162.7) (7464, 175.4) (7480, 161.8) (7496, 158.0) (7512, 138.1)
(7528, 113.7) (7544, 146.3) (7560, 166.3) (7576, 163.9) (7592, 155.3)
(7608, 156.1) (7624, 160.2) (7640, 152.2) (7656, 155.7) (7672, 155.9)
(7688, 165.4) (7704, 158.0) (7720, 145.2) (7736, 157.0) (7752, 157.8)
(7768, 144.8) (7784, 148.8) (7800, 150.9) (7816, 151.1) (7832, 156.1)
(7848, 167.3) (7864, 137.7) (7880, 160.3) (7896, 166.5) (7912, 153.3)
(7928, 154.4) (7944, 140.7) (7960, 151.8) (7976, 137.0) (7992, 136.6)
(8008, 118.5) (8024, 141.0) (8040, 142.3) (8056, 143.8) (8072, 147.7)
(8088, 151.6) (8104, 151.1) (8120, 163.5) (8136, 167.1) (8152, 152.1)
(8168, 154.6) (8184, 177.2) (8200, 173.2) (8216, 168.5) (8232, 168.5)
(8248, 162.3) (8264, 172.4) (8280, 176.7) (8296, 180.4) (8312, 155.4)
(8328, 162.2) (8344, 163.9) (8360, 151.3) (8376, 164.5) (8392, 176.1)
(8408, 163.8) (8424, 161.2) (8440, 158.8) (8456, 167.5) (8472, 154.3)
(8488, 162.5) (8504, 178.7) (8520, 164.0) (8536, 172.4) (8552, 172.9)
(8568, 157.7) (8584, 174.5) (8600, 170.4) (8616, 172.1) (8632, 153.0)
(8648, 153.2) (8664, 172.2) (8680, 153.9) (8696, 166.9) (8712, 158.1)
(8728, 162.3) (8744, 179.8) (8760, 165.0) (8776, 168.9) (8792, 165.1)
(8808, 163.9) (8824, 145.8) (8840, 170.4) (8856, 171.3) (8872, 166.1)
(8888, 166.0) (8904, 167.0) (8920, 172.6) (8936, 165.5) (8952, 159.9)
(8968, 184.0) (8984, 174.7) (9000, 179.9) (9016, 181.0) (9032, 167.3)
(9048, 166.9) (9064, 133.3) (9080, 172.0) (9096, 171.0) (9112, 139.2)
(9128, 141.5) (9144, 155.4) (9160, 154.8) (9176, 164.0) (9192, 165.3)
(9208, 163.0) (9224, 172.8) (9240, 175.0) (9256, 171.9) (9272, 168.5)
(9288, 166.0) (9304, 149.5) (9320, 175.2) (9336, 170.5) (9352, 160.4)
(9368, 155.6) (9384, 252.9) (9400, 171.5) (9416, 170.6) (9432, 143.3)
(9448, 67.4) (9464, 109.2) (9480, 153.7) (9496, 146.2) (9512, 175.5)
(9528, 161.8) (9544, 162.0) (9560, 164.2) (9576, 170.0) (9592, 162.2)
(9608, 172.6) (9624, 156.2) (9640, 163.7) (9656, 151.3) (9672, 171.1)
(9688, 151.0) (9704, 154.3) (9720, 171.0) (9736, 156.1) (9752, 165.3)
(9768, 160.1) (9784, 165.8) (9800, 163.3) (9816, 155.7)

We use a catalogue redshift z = 0.55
